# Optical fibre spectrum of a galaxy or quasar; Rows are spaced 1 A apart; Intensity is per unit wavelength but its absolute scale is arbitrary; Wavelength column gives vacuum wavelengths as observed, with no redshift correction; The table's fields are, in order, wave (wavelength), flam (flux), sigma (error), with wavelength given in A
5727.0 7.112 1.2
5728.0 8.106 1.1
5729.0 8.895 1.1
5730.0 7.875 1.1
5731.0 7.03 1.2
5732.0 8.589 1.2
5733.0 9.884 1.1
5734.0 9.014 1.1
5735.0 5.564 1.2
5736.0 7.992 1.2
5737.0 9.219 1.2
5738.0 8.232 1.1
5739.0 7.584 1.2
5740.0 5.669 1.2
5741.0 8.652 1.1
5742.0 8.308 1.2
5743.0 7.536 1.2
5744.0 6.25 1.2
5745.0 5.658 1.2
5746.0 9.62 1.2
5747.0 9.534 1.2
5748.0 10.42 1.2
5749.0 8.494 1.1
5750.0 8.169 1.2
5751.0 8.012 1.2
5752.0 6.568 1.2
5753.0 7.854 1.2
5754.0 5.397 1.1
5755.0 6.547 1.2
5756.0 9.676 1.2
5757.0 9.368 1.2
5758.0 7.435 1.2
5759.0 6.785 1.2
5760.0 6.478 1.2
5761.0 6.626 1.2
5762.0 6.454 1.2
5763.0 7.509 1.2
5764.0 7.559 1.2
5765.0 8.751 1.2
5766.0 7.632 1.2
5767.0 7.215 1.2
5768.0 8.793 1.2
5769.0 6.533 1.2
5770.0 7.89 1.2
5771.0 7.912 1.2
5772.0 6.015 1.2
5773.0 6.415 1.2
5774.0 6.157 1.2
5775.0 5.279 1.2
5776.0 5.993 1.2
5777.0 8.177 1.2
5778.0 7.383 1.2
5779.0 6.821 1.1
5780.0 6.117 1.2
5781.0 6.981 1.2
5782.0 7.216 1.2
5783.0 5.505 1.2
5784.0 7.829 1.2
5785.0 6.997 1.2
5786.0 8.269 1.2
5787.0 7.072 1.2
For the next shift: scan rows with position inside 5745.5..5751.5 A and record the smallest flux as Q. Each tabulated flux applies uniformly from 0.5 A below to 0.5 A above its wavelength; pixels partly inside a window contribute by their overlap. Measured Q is 8.012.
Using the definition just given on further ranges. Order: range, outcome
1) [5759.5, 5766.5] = 6.454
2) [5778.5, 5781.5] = 6.117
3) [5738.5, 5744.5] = 5.669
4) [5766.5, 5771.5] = 6.533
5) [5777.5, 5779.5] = 6.821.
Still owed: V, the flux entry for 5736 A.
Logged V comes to 7.992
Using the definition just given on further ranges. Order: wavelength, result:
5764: 7.559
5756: 9.676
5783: 5.505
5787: 7.072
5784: 7.829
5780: 6.117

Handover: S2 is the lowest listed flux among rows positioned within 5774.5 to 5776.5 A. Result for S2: 5.279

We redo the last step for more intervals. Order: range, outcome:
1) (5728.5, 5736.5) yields 5.564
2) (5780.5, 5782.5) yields 6.981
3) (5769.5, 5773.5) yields 6.015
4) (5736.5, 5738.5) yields 8.232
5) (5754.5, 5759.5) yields 6.547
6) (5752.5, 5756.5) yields 5.397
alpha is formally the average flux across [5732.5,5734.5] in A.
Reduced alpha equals 9.45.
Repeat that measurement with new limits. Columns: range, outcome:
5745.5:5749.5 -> 9.52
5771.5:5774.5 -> 6.2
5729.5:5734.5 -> 8.48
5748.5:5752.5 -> 7.81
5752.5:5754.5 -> 6.63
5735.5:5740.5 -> 7.74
